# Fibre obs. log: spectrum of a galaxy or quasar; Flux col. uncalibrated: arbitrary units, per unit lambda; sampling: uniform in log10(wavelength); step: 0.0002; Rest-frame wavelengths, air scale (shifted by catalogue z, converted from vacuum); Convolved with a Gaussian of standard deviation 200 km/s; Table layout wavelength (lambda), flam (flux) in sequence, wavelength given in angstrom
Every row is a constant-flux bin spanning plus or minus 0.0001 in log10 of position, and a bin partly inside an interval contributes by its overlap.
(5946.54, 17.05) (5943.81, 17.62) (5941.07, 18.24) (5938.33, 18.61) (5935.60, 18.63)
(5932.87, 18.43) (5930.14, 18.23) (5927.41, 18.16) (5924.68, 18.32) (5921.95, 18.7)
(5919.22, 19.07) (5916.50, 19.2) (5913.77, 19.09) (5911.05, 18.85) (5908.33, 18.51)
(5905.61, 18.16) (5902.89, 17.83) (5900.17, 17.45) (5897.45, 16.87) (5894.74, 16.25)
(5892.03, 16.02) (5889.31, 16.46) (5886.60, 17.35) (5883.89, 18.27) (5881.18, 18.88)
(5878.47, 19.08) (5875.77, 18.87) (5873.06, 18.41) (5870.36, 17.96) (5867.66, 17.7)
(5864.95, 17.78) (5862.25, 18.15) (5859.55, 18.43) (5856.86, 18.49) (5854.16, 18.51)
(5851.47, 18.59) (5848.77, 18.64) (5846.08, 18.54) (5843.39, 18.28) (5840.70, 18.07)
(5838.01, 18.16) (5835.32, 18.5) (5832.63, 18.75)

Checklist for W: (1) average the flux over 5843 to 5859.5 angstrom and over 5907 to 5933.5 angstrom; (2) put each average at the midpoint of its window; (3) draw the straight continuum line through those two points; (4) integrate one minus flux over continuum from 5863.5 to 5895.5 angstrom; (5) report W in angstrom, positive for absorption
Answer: 1.4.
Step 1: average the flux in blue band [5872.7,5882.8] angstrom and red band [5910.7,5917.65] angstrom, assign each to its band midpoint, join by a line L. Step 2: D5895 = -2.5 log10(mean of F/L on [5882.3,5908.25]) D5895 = 0.10 mag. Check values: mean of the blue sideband 18.8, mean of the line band 17.3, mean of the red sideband 19.1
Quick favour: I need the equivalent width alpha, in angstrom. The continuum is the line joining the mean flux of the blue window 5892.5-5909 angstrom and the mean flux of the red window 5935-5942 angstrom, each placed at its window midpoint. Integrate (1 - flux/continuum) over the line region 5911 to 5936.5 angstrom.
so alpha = -0.9 angstrom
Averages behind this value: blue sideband 17.4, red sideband 18.5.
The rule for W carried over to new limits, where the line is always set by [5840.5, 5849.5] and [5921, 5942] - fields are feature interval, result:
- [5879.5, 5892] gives 0.56 angstrom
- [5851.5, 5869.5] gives 0.21 angstrom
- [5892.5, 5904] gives 0.88 angstrom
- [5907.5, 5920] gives -0.37 angstrom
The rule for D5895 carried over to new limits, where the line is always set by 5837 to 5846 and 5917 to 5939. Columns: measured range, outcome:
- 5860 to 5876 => 0.01 mag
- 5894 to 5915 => 0.03 mag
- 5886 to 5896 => 0.12 mag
